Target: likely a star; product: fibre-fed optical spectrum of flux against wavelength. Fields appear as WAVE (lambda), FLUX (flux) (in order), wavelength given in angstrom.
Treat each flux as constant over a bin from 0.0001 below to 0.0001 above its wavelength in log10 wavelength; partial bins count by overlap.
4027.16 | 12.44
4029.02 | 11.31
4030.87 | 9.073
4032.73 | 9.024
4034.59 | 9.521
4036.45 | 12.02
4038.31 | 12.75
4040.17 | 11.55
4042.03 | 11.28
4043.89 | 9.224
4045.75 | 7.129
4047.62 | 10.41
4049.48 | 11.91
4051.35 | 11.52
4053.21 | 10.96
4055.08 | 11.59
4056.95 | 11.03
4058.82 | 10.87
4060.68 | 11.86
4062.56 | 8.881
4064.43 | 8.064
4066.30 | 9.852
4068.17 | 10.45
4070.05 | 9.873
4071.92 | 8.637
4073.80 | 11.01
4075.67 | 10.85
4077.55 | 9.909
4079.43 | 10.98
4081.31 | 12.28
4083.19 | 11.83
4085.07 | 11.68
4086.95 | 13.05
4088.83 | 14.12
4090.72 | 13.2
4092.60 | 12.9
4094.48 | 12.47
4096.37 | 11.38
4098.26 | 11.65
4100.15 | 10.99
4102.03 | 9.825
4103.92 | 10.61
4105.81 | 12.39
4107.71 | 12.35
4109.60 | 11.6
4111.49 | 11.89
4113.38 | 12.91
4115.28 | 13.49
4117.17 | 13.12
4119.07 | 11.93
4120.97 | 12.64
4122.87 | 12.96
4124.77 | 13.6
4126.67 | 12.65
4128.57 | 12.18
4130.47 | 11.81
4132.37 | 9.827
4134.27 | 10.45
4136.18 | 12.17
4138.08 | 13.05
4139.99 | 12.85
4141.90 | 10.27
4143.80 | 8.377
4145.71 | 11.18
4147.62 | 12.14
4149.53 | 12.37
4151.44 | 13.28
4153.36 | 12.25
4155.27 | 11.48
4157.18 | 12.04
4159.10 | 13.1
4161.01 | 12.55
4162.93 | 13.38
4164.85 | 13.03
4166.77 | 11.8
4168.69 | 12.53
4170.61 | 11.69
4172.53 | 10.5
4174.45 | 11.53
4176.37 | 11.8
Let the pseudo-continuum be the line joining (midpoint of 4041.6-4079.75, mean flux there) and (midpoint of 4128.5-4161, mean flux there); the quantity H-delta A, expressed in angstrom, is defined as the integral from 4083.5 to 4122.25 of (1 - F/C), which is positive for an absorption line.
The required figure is -4.3 angstrom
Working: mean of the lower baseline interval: 10.3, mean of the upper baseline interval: 11.7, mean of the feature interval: 12.2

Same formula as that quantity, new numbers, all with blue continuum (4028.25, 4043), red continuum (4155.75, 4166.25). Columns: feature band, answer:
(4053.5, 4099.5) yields 1.0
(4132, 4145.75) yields 1.5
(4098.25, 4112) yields 0.6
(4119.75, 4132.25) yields -0.3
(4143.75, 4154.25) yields 0.6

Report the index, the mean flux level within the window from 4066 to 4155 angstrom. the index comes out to 11.7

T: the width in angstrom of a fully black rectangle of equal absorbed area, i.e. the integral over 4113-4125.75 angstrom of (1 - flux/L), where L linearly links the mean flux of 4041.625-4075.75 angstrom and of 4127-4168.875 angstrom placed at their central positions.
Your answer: -1.8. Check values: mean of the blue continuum 10.3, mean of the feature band 12.9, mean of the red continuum 11.9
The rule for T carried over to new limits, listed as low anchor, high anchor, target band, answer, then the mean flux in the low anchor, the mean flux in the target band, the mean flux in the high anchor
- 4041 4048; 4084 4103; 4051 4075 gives 0.25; 9.47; 10.3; 12.1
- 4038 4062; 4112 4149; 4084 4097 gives -1.47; 10.9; 12.7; 12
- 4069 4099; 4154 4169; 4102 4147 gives 0.67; 11.6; 11.9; 12.5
